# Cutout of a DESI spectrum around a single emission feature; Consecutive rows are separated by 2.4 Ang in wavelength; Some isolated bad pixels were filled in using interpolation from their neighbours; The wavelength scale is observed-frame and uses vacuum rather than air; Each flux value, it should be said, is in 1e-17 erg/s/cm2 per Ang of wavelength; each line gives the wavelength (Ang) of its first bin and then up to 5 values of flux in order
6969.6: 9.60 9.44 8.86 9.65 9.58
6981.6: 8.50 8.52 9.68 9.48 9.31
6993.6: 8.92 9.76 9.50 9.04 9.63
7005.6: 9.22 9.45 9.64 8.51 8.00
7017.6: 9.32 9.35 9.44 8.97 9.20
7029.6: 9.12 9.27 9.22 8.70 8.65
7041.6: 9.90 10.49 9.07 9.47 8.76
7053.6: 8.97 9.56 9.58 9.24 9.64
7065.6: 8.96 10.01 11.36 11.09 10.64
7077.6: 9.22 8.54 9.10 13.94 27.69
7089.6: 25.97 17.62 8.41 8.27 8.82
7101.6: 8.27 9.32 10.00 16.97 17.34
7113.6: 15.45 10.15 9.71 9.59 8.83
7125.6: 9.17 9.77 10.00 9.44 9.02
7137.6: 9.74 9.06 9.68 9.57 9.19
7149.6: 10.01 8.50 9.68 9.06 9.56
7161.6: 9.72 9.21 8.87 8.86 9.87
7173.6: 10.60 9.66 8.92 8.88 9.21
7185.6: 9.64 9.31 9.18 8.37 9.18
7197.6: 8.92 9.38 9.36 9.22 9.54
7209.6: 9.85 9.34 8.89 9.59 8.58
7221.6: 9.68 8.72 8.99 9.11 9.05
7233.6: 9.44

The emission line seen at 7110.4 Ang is [N II]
